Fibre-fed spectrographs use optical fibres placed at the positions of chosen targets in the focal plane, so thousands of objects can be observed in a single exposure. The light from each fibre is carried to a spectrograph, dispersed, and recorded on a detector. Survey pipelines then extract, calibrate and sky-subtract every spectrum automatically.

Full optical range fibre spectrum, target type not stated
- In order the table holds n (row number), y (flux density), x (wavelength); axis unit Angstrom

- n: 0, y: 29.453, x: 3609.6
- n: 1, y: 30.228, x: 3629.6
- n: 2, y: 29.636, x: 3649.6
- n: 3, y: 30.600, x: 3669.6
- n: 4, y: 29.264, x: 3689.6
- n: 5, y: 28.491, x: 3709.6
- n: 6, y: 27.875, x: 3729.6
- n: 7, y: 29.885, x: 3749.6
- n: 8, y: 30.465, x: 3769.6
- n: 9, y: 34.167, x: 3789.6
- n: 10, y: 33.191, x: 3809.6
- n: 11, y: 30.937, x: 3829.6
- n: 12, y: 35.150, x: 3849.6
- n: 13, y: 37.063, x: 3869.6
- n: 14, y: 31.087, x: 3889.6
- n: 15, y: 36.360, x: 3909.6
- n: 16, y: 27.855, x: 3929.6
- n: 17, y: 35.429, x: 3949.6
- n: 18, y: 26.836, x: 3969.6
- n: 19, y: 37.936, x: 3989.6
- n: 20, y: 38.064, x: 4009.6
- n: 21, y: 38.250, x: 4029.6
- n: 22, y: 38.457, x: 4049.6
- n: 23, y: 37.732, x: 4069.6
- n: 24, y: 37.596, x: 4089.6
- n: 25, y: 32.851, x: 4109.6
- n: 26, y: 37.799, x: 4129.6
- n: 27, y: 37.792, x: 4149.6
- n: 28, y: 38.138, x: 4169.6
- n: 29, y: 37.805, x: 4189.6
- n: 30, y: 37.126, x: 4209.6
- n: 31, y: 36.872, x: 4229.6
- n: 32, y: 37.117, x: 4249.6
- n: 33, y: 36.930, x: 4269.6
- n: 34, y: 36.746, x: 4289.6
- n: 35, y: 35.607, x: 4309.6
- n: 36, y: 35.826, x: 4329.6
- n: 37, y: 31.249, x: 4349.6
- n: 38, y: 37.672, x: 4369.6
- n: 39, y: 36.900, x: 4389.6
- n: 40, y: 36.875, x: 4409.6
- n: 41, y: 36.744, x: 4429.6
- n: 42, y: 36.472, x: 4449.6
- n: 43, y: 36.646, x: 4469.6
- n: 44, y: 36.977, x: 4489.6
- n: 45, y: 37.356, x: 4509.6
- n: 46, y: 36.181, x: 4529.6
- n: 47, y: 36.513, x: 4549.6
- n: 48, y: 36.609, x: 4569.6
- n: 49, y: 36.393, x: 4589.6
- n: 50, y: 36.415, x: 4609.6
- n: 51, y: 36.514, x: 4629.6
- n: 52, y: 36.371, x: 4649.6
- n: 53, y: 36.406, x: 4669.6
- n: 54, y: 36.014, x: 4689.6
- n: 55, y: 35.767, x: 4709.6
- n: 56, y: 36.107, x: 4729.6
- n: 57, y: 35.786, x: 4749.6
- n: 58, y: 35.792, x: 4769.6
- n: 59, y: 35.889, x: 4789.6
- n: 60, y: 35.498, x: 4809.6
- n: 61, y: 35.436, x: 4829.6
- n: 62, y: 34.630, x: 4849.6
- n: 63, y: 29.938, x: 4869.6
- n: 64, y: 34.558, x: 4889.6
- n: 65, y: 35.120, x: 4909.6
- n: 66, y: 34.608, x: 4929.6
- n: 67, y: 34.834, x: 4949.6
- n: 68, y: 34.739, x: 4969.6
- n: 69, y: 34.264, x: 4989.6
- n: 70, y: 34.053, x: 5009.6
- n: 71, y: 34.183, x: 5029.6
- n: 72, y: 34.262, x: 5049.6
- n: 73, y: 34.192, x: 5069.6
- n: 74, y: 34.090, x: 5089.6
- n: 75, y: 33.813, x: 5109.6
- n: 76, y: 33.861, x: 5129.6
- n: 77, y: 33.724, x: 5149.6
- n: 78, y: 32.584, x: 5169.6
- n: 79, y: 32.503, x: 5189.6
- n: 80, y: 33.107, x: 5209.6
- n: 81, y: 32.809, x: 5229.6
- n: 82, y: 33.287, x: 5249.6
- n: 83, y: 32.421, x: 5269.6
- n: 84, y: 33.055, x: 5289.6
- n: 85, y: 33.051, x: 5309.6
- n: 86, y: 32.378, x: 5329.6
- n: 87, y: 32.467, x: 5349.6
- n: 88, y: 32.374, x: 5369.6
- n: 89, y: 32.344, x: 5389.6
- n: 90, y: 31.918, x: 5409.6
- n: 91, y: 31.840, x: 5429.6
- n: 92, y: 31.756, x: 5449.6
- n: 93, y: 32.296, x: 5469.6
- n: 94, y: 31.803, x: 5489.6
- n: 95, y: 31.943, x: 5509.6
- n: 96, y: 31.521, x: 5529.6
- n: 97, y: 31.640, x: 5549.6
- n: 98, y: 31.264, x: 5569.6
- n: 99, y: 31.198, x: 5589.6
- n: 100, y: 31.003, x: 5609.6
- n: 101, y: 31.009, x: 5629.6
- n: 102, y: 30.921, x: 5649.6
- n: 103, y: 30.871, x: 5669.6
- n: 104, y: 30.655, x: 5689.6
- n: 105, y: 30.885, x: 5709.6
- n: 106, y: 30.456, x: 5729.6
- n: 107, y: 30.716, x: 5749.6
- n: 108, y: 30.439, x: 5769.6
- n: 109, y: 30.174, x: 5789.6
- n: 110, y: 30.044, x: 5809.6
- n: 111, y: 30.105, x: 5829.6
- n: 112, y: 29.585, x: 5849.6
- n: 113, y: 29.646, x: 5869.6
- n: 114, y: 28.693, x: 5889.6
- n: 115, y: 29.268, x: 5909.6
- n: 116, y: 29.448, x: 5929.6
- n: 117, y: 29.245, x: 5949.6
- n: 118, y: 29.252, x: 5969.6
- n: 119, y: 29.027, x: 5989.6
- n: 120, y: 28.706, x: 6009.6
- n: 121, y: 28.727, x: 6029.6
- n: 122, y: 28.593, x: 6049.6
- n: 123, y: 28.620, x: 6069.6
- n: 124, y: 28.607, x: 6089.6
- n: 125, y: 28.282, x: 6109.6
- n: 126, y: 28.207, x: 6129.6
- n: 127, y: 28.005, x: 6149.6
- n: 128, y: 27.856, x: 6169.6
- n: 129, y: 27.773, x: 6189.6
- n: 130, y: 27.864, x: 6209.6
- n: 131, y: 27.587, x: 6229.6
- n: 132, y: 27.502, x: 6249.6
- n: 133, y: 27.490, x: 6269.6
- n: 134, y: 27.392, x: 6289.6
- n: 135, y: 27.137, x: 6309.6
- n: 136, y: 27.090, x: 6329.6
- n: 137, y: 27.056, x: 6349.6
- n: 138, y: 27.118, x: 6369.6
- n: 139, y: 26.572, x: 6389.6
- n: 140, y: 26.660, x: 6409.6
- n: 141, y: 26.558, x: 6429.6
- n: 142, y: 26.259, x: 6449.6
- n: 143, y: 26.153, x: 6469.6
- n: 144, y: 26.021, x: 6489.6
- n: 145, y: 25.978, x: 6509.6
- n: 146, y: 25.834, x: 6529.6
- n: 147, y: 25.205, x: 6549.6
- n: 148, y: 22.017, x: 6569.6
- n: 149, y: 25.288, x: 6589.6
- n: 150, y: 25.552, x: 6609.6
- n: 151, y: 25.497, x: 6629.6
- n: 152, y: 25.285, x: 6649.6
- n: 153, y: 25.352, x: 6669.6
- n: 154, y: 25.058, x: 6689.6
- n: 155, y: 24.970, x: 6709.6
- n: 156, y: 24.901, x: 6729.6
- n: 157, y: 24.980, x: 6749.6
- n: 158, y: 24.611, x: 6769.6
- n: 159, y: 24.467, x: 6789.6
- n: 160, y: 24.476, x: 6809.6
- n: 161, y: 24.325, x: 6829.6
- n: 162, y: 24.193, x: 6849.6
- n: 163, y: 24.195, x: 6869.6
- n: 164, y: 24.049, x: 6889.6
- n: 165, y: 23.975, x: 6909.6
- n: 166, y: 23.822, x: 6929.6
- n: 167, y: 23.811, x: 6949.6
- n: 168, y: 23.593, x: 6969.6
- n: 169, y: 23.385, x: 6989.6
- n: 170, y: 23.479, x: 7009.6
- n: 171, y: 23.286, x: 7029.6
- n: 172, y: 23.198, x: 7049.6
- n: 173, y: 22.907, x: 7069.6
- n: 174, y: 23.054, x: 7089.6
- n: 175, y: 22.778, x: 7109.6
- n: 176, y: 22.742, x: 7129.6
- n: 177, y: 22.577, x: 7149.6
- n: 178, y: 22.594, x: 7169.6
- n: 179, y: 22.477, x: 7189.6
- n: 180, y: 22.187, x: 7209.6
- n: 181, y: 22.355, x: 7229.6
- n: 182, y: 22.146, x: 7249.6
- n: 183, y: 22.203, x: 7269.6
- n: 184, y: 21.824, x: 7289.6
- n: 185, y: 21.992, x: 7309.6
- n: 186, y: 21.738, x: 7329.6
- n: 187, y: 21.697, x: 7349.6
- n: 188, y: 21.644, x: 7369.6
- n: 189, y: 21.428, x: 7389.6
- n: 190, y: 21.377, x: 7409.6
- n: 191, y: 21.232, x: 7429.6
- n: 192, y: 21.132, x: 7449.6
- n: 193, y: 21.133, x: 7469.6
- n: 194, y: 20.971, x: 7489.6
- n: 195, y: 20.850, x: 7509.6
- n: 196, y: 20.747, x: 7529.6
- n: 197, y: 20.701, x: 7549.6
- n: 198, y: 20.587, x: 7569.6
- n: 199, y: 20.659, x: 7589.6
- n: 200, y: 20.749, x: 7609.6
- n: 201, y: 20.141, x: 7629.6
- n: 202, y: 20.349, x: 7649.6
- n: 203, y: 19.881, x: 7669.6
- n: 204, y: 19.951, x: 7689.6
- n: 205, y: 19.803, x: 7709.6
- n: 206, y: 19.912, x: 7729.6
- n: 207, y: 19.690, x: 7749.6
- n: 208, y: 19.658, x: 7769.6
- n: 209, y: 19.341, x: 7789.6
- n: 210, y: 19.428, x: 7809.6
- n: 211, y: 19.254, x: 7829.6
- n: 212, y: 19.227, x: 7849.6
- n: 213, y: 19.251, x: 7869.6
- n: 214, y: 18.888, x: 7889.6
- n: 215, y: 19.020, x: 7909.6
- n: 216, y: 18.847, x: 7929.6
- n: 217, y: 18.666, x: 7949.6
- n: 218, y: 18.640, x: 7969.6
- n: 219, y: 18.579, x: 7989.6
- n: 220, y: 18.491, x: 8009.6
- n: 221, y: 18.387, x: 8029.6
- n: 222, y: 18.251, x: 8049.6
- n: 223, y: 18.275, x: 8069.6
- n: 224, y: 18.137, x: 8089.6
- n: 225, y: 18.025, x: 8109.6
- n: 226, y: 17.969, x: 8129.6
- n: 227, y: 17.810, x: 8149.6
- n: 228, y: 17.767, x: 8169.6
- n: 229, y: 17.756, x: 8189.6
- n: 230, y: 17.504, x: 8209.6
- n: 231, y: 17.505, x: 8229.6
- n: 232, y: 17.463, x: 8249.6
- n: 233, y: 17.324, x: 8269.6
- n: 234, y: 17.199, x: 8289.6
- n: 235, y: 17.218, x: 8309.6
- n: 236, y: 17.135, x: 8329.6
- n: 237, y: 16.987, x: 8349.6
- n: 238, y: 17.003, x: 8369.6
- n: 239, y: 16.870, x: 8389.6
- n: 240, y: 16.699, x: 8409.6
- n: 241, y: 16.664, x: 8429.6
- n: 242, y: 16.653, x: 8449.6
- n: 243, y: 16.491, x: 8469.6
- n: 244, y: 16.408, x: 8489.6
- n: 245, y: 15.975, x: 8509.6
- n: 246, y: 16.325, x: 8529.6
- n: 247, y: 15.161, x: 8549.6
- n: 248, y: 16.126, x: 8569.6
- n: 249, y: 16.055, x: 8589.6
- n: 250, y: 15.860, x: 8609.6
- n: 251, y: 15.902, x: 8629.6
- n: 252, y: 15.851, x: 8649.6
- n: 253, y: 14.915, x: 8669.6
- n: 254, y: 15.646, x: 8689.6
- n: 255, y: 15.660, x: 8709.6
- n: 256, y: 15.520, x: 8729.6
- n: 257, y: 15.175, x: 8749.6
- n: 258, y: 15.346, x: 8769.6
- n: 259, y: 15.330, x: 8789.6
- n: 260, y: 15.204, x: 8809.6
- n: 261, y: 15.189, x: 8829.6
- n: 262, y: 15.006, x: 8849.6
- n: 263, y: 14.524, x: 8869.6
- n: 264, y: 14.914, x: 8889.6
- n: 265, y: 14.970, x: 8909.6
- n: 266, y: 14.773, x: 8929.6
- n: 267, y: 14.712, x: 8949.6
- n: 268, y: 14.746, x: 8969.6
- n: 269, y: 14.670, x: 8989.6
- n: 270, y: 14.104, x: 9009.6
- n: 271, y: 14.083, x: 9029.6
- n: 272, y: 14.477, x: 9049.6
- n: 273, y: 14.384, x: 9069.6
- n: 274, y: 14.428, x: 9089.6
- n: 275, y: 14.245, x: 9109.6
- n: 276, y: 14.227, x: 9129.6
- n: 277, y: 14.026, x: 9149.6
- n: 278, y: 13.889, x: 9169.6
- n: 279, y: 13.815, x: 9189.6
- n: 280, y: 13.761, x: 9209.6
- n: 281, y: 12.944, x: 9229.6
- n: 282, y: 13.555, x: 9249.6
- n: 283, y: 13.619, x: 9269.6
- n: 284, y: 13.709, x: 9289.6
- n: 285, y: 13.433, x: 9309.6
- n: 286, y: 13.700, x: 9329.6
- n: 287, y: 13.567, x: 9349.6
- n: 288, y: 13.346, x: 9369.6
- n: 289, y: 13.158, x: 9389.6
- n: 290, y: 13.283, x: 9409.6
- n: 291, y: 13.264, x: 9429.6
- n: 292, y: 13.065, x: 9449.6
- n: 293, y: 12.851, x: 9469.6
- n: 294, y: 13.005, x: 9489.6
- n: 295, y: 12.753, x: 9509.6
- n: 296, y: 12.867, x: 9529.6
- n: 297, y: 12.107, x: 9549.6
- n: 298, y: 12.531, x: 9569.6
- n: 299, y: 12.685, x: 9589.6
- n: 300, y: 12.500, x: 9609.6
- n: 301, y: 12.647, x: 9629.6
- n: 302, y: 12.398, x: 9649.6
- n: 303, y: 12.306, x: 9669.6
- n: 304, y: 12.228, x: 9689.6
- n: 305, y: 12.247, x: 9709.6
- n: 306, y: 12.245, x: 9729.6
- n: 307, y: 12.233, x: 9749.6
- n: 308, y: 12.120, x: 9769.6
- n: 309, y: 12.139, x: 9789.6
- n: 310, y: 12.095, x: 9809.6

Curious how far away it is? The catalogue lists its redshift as 0.000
